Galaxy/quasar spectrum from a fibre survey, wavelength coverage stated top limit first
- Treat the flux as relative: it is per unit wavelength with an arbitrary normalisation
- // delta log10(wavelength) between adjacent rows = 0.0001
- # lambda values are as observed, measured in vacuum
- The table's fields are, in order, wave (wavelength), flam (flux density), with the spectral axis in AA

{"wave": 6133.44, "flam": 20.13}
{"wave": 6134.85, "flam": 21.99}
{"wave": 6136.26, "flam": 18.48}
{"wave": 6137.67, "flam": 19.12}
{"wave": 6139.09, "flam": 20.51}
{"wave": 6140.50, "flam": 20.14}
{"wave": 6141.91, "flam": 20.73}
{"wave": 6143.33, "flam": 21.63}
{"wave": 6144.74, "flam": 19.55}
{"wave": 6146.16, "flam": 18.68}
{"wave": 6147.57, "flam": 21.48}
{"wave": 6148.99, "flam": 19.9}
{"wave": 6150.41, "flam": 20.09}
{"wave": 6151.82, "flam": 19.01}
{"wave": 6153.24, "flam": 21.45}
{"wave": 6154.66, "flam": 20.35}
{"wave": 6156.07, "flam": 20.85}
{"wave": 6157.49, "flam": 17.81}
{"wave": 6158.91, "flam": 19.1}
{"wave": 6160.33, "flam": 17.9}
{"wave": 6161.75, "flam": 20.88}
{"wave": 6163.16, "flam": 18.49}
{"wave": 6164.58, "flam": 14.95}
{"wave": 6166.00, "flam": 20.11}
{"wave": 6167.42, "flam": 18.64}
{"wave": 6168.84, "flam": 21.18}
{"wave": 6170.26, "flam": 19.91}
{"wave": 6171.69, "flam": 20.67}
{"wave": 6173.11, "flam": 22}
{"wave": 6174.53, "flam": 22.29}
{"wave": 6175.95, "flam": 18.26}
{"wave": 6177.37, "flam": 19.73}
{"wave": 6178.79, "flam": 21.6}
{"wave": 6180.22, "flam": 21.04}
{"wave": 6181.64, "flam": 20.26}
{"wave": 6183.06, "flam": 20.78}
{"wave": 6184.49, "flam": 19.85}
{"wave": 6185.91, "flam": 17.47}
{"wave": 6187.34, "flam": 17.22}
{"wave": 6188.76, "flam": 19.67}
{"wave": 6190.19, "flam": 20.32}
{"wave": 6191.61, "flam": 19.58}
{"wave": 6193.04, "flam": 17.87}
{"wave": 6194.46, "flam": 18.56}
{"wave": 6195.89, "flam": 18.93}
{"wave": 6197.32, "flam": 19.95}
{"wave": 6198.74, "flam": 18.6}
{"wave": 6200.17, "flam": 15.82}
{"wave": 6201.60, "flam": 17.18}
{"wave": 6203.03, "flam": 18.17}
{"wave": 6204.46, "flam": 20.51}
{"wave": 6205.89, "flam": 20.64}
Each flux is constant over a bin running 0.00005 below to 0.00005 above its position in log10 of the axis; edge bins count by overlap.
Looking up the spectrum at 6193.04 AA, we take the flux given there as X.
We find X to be 17.87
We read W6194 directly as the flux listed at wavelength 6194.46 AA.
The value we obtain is 18.56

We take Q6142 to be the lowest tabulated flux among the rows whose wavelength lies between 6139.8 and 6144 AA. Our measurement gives 20.14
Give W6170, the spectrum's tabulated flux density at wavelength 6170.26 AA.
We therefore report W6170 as 19.91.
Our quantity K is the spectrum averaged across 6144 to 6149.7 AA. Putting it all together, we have 19.9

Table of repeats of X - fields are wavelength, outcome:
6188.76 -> 19.67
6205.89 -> 20.64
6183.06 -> 20.78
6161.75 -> 20.88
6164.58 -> 14.95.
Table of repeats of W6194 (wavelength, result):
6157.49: 17.81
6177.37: 19.73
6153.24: 21.45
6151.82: 19.01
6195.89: 18.93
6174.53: 22.29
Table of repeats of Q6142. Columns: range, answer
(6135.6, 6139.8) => 18.48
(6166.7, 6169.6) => 18.64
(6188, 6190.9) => 19.67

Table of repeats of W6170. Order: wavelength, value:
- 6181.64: 20.26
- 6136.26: 18.48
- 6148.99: 19.9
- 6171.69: 20.67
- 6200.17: 15.82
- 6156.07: 20.85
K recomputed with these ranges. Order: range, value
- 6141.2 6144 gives 21.2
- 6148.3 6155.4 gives 20.2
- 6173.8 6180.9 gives 20.6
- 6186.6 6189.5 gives 18.4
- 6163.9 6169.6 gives 18.8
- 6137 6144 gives 20.4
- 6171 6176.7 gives 20.8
